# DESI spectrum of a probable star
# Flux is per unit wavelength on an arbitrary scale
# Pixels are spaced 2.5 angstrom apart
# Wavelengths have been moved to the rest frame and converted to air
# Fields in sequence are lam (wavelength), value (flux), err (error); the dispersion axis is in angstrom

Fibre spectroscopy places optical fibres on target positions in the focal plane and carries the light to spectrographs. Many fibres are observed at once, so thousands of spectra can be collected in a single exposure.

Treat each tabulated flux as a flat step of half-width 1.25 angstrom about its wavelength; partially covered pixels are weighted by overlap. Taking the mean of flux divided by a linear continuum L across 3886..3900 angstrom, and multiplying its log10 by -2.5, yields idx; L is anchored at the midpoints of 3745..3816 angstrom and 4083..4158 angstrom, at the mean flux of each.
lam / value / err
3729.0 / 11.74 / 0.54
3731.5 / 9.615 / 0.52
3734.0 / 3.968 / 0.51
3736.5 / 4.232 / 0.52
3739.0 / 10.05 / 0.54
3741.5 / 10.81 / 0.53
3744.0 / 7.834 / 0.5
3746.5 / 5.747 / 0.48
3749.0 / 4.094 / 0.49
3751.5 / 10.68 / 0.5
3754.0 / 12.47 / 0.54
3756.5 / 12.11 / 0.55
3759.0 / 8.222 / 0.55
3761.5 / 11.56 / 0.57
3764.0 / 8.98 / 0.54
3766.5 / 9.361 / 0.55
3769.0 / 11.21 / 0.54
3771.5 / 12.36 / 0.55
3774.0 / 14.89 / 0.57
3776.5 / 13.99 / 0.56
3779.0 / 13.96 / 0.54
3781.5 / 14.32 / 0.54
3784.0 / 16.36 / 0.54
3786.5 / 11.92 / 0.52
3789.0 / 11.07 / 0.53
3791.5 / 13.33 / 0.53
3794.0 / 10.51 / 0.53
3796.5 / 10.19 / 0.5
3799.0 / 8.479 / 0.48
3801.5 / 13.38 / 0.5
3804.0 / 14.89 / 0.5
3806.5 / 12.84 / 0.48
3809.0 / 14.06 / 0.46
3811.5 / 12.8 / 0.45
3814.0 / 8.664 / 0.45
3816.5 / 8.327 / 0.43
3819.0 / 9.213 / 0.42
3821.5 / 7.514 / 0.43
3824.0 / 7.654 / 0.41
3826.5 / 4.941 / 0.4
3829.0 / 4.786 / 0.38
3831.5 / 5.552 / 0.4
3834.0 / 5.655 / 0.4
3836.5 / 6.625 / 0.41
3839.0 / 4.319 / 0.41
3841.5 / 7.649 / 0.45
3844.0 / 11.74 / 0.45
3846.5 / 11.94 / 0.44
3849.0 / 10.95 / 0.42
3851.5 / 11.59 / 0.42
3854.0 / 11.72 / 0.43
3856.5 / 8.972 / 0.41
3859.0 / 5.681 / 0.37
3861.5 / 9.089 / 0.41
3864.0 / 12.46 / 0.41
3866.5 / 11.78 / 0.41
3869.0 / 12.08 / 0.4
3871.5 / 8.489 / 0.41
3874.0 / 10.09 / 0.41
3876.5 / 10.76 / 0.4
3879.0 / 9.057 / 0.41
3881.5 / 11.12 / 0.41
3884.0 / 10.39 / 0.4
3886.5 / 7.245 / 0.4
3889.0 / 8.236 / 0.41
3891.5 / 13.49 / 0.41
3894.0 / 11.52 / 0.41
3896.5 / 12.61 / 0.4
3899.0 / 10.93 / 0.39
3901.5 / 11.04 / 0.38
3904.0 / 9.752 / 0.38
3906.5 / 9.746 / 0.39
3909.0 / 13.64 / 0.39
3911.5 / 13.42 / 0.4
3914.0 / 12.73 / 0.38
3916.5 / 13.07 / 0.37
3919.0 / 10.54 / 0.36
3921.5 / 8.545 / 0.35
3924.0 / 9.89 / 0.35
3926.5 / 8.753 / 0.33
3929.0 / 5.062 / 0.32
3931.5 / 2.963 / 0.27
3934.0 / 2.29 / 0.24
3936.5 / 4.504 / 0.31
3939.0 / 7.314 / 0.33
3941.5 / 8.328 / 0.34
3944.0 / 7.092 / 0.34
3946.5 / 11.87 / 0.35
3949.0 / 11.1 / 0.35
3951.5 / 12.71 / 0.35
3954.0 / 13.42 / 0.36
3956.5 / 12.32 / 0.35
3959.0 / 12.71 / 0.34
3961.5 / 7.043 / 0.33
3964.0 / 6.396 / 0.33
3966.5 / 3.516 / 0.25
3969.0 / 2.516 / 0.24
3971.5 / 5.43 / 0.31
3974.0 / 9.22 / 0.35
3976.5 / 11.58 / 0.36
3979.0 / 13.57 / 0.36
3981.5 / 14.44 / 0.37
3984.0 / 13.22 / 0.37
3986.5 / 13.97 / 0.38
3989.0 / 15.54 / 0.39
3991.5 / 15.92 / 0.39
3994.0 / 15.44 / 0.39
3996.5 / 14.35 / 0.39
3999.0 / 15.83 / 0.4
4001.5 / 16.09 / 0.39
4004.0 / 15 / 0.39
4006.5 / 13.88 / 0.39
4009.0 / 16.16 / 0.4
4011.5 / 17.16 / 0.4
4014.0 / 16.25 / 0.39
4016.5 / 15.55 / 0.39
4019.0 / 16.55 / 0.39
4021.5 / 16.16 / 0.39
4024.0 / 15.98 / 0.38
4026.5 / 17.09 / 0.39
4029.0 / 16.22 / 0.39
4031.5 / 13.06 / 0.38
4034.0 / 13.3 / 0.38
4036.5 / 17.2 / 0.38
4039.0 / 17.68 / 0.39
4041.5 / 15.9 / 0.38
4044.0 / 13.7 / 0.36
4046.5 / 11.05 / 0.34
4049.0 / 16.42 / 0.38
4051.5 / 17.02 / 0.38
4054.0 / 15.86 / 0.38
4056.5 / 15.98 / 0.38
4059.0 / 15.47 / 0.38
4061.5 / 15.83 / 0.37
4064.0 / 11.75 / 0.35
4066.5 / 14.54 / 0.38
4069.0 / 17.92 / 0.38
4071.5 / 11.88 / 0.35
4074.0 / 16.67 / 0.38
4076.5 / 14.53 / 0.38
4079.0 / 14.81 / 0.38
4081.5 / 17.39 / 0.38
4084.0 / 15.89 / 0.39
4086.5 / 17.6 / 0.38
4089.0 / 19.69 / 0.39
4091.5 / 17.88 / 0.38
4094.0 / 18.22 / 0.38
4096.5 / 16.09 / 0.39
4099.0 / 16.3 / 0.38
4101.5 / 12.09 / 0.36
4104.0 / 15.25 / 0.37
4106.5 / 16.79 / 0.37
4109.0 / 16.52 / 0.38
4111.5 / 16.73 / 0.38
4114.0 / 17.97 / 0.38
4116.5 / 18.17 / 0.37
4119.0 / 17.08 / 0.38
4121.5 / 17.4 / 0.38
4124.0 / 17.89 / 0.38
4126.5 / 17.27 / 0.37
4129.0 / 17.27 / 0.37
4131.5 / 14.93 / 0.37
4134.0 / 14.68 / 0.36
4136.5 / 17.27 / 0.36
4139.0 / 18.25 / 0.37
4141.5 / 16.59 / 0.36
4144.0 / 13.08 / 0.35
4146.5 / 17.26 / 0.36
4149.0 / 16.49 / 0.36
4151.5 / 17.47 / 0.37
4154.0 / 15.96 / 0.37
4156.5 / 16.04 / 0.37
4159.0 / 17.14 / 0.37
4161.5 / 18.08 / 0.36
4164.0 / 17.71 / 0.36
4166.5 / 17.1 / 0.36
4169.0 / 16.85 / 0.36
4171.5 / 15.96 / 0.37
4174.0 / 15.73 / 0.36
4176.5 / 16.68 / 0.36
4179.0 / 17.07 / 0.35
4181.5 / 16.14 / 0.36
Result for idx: 0.21 mag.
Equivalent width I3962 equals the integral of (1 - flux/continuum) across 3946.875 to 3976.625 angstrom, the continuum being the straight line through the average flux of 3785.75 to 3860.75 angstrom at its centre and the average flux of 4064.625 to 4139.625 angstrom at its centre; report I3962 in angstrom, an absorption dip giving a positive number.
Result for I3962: 9.1 angstrom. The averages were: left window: 9.55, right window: 16.4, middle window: 8.98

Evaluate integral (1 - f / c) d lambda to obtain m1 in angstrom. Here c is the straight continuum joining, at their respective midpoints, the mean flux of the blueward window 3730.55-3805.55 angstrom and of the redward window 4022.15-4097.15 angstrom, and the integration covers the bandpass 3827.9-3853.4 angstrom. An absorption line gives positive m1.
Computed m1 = 8.1 angstrom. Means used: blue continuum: 10.7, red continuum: 15.8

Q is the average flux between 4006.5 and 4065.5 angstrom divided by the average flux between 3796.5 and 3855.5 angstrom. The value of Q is 1.65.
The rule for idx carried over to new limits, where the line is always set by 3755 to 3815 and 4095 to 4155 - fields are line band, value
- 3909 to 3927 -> 0.218 mag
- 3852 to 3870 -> 0.259 mag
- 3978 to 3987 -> 0.063 mag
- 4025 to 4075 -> 0.019 mag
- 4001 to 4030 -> -0.067 mag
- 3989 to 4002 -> -0.051 mag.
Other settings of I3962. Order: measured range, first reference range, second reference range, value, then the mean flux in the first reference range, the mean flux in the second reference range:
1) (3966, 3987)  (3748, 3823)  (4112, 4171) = 6.7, 11.4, 16.9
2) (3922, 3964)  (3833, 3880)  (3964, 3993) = 7.4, 9.53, 10.7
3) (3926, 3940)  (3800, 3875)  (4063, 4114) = 8.3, 9.51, 16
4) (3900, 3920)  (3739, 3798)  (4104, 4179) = 2.3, 11.1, 16.8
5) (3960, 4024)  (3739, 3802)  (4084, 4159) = 7.8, 11.1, 16.7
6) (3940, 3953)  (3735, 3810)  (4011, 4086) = 3.4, 11.1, 15.5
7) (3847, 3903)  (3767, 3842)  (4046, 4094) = 6.6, 10.4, 15.8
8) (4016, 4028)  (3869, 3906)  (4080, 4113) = -1.6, 10.4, 16.6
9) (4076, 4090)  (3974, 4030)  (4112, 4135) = -0.3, 15.1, 17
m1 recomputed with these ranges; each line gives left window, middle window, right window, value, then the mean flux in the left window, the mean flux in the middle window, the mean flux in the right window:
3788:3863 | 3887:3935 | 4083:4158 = 6.62 angstrom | 9.48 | 9.9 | 16.7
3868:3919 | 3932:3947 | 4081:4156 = 7.05 angstrom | 11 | 6.45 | 16.7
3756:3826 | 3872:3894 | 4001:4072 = 4.85 angstrom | 11.4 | 10.1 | 15.4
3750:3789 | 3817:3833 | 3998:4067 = 7.64 angstrom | 12.1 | 6.68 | 15.5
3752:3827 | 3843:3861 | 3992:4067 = 3.07 angstrom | 11.4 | 10.3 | 15.4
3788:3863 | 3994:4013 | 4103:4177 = -2.69 angstrom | 9.48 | 15.5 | 16.7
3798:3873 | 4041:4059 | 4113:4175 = -0.70 angstrom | 9.47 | 15.1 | 16.8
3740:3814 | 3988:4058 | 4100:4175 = -3.09 angstrom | 11.4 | 15.6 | 16.6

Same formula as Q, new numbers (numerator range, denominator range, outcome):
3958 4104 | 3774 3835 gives 1.34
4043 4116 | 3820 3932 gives 1.66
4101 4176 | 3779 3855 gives 1.64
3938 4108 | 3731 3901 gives 1.39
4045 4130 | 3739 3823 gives 1.46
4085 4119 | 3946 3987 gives 1.65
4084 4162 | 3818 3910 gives 1.77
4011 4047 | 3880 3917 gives 1.39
